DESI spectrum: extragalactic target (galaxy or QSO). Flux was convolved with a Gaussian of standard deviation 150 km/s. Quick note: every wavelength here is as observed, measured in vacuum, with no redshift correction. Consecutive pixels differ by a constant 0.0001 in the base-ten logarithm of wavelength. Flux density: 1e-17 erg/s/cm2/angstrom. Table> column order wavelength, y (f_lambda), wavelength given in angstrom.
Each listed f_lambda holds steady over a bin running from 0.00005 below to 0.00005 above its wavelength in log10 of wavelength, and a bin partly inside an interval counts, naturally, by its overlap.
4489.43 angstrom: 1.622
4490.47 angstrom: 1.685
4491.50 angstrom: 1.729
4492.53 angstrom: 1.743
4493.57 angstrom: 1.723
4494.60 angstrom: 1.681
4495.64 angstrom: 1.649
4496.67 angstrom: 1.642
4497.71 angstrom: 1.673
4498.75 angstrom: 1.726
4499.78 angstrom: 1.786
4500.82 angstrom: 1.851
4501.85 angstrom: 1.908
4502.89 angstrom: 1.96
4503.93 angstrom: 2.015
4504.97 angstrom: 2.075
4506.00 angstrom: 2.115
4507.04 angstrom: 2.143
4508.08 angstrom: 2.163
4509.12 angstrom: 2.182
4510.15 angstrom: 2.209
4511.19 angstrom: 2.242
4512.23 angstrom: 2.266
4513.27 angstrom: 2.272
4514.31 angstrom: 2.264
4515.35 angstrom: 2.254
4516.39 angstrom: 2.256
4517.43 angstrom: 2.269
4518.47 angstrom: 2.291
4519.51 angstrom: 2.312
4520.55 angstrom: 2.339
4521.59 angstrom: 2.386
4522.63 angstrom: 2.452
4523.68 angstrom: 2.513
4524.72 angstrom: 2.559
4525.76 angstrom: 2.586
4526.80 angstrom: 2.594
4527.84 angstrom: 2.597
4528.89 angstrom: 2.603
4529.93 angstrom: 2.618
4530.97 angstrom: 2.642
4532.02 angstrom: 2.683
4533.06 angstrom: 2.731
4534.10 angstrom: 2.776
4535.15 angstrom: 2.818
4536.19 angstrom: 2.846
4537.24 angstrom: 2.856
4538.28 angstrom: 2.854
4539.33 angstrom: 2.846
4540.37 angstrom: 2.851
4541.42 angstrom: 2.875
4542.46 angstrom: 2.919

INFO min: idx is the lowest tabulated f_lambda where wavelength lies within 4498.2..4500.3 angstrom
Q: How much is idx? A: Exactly 1.726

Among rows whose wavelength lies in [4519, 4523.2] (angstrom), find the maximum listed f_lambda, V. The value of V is 2.452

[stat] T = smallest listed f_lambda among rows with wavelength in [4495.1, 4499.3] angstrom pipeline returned 1.642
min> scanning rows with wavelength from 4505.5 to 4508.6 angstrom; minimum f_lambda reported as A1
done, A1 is 2.115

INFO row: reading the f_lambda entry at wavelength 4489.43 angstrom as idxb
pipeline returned 1.622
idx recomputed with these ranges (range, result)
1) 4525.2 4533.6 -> 2.586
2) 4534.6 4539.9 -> 2.818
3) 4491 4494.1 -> 1.723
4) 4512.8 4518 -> 2.254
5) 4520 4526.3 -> 2.339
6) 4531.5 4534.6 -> 2.683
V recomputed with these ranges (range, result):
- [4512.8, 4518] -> 2.272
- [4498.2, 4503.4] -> 1.96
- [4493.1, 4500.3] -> 1.786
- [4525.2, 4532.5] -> 2.683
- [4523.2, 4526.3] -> 2.586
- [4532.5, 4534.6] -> 2.776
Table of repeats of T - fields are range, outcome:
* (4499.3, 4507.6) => 1.786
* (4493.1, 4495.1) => 1.681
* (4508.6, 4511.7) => 2.182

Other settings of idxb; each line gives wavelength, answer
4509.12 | 2.182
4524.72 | 2.559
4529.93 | 2.618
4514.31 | 2.264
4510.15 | 2.209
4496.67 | 1.642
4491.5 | 1.729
